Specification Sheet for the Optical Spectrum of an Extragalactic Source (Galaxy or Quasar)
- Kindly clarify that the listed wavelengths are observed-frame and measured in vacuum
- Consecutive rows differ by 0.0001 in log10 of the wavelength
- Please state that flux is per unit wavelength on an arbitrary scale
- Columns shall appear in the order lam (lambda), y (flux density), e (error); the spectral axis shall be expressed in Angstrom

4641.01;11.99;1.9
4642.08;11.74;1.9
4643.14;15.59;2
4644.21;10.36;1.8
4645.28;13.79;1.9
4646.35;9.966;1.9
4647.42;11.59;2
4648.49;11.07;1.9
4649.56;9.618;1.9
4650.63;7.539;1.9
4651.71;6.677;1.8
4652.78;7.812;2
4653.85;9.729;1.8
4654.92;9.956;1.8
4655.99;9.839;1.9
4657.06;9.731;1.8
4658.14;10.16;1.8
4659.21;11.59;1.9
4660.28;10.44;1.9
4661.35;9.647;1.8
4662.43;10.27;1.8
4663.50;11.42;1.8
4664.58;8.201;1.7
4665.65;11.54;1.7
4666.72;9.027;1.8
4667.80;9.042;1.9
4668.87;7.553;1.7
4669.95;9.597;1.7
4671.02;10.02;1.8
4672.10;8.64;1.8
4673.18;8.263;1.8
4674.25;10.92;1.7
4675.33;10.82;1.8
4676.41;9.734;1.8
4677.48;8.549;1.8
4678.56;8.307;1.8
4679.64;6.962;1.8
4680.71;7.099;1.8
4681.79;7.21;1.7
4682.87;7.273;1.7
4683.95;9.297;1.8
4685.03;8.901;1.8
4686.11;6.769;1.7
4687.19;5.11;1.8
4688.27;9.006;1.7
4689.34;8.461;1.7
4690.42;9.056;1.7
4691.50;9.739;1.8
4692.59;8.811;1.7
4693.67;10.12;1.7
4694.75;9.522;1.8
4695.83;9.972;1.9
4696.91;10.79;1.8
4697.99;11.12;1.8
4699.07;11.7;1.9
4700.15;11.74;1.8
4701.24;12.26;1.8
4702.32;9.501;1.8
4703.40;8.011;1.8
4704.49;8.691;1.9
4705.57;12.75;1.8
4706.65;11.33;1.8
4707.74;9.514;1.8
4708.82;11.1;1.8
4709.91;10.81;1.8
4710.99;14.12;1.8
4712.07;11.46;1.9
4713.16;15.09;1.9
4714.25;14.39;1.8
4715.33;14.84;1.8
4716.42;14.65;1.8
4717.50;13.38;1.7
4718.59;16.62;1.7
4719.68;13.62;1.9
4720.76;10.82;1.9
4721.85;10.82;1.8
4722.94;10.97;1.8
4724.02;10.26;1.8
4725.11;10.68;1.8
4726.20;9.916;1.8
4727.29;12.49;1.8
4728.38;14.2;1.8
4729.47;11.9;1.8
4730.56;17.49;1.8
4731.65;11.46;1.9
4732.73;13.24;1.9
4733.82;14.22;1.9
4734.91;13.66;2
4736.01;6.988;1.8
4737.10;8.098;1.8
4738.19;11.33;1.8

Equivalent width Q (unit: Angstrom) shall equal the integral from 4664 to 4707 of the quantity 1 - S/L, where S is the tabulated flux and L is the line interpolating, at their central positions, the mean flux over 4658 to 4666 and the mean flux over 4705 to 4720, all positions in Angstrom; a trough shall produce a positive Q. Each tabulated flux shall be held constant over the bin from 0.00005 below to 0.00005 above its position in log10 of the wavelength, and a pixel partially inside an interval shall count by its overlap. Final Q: 8.8 Angstrom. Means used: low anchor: 10.4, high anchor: 13.1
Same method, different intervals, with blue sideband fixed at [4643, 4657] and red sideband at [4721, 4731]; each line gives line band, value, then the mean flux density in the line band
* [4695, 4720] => -1.04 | 12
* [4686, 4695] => 2.06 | 8.56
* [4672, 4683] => 2.25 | 8.57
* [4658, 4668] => 0.24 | 10.2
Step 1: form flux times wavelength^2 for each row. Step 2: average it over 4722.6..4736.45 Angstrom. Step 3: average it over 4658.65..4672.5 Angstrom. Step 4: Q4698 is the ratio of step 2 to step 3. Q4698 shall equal 1.28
